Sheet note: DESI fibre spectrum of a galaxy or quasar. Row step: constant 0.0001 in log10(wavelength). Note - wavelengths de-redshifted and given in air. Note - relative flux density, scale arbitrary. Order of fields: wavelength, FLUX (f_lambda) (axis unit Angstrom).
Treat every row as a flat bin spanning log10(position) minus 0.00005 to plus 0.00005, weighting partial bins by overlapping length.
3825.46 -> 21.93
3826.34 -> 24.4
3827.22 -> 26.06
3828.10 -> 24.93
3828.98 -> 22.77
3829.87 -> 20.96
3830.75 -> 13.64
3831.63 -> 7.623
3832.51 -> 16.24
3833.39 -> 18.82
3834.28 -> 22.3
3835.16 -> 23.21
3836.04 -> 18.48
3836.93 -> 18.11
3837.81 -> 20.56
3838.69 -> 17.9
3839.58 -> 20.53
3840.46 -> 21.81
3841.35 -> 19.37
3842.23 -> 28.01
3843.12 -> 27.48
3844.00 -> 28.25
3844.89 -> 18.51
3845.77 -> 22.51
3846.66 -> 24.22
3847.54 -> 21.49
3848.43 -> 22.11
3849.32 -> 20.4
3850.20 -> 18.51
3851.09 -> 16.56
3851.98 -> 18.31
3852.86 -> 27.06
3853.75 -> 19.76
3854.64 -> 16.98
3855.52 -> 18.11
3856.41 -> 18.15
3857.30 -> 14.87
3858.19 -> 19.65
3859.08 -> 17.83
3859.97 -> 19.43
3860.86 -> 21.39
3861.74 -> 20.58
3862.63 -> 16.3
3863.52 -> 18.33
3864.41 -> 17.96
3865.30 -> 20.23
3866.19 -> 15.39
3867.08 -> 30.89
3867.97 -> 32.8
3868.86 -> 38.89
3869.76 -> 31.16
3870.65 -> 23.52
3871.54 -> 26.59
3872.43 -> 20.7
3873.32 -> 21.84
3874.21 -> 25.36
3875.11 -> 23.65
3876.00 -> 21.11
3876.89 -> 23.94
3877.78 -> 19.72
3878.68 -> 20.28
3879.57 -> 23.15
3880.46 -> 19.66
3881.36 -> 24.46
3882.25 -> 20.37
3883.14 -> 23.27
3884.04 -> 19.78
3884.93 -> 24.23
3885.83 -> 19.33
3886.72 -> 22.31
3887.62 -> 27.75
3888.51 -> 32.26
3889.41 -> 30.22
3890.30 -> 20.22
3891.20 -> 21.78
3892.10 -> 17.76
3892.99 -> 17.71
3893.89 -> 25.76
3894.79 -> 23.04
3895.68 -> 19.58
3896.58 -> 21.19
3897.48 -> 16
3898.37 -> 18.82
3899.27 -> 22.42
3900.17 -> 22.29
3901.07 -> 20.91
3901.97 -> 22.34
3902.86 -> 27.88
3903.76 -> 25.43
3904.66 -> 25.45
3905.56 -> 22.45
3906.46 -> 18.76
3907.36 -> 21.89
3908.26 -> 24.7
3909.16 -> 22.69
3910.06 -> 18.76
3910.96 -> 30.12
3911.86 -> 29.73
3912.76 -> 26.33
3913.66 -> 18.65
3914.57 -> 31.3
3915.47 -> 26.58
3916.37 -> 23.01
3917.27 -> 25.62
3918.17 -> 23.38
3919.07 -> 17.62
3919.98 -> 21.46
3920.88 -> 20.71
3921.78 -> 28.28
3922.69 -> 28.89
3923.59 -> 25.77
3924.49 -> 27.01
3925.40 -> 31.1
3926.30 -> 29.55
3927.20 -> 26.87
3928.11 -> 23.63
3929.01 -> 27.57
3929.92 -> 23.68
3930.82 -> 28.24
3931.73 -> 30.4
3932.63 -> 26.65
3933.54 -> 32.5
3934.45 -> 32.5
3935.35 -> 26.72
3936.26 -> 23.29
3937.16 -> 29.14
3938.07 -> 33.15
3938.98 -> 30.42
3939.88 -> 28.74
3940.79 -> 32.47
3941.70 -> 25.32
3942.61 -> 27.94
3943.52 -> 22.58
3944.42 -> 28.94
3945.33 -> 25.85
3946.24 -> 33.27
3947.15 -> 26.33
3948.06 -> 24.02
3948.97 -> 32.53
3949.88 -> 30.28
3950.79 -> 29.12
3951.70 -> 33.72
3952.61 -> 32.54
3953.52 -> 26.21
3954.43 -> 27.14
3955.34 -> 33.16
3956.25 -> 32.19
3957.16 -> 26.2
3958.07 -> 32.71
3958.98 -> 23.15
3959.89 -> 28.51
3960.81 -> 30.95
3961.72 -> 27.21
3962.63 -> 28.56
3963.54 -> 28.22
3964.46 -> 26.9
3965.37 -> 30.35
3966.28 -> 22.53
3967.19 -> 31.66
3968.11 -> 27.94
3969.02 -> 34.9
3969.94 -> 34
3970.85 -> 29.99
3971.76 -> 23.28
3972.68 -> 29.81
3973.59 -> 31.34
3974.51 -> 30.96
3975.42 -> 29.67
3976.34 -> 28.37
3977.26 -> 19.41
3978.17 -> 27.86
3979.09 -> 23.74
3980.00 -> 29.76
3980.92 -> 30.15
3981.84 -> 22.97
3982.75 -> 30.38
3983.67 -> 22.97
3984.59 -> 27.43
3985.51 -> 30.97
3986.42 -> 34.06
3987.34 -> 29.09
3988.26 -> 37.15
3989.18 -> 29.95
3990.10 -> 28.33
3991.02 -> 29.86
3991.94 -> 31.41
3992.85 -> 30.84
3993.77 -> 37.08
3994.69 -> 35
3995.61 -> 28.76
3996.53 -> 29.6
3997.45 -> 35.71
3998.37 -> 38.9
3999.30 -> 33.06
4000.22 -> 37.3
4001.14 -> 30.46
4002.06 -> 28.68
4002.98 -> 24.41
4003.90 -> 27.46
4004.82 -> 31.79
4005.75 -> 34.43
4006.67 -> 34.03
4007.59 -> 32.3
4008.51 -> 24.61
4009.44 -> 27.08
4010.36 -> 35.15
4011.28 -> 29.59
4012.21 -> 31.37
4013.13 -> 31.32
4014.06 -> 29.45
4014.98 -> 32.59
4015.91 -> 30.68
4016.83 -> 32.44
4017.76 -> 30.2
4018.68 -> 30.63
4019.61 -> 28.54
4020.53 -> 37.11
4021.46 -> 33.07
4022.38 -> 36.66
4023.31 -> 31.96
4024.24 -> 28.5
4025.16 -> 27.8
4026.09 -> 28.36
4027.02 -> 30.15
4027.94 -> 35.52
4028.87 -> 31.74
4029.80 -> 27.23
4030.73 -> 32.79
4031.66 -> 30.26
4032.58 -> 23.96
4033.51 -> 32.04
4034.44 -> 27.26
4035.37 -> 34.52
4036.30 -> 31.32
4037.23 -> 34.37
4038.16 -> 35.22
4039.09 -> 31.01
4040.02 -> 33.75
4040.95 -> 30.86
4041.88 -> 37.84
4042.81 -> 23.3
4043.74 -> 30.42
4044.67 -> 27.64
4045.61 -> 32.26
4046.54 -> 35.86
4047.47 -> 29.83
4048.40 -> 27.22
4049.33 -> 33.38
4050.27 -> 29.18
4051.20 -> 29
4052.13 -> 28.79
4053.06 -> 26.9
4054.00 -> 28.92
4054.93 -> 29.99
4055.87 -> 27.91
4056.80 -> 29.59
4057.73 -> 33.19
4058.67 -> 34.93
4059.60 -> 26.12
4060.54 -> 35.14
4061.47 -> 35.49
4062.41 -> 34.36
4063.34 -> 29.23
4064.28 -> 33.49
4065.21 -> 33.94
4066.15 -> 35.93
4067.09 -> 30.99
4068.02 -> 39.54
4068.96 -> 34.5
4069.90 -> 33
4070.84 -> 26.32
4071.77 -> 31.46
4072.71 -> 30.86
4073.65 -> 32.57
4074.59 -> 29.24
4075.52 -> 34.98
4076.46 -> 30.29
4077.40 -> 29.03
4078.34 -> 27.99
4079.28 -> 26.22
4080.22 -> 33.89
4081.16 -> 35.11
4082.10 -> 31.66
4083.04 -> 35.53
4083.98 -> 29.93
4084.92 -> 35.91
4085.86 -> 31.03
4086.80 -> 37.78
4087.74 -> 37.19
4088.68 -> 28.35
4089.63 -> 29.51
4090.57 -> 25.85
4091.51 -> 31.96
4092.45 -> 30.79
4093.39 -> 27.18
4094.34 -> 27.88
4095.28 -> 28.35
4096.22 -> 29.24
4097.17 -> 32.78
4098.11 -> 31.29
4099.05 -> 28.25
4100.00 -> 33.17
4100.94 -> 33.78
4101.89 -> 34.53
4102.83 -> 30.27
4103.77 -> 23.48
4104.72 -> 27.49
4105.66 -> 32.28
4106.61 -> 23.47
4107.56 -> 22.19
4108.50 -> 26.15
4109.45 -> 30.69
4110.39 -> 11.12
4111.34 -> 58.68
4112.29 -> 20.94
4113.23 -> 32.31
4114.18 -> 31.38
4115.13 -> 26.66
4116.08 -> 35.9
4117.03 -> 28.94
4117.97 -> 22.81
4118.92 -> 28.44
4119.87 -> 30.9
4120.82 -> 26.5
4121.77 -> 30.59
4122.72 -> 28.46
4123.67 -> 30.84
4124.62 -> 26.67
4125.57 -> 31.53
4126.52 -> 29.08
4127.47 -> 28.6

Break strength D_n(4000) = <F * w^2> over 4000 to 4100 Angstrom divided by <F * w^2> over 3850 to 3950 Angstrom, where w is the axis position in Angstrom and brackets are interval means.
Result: 1.39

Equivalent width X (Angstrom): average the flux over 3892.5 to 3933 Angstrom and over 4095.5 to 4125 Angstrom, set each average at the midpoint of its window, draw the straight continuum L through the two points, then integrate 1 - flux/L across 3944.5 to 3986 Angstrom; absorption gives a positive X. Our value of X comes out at -5.0 Angstrom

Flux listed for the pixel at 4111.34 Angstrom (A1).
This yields 58.68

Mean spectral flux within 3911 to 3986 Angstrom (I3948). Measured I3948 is 27.9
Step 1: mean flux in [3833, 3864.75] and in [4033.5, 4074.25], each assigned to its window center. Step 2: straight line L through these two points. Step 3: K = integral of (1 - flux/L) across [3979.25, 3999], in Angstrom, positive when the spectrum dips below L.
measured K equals -2.0 Angstrom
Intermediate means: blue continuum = 20.4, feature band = 30.9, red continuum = 31.6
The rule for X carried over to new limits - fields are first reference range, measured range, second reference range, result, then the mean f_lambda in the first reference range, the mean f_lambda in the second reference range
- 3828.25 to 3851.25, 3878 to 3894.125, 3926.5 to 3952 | 1.0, 20.5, 28.4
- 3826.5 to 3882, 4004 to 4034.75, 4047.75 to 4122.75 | -3.2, 21.5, 30.6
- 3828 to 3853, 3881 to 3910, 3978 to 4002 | 2.2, 20.6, 30.9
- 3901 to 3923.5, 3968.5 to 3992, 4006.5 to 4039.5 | -0.6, 24.2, 31.1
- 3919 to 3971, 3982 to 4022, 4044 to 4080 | -2.0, 28.4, 31.2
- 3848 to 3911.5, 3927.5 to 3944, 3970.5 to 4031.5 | -1.3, 22.2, 30.5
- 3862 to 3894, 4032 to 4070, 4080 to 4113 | -3.3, 23.3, 30.5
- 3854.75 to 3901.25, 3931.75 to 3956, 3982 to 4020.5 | -1.9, 22.1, 31.1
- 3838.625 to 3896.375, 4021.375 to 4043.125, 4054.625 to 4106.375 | -1.4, 22.2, 31.4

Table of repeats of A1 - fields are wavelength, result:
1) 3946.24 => 33.27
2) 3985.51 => 30.97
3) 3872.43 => 20.7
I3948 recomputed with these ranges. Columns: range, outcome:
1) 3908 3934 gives 25.9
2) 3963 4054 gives 30.5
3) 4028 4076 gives 31.4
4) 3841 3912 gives 22.4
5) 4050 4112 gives 31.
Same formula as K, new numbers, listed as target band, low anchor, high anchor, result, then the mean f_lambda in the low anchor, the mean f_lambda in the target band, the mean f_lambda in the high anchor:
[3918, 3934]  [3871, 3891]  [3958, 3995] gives -0.2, 23.2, 26.3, 29.2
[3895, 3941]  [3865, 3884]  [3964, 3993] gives 1.5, 24.1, 25.3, 29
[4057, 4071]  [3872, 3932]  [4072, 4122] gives -1.9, 23.7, 33.2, 30.2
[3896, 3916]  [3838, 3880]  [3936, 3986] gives 1.3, 21.9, 23.4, 28.6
